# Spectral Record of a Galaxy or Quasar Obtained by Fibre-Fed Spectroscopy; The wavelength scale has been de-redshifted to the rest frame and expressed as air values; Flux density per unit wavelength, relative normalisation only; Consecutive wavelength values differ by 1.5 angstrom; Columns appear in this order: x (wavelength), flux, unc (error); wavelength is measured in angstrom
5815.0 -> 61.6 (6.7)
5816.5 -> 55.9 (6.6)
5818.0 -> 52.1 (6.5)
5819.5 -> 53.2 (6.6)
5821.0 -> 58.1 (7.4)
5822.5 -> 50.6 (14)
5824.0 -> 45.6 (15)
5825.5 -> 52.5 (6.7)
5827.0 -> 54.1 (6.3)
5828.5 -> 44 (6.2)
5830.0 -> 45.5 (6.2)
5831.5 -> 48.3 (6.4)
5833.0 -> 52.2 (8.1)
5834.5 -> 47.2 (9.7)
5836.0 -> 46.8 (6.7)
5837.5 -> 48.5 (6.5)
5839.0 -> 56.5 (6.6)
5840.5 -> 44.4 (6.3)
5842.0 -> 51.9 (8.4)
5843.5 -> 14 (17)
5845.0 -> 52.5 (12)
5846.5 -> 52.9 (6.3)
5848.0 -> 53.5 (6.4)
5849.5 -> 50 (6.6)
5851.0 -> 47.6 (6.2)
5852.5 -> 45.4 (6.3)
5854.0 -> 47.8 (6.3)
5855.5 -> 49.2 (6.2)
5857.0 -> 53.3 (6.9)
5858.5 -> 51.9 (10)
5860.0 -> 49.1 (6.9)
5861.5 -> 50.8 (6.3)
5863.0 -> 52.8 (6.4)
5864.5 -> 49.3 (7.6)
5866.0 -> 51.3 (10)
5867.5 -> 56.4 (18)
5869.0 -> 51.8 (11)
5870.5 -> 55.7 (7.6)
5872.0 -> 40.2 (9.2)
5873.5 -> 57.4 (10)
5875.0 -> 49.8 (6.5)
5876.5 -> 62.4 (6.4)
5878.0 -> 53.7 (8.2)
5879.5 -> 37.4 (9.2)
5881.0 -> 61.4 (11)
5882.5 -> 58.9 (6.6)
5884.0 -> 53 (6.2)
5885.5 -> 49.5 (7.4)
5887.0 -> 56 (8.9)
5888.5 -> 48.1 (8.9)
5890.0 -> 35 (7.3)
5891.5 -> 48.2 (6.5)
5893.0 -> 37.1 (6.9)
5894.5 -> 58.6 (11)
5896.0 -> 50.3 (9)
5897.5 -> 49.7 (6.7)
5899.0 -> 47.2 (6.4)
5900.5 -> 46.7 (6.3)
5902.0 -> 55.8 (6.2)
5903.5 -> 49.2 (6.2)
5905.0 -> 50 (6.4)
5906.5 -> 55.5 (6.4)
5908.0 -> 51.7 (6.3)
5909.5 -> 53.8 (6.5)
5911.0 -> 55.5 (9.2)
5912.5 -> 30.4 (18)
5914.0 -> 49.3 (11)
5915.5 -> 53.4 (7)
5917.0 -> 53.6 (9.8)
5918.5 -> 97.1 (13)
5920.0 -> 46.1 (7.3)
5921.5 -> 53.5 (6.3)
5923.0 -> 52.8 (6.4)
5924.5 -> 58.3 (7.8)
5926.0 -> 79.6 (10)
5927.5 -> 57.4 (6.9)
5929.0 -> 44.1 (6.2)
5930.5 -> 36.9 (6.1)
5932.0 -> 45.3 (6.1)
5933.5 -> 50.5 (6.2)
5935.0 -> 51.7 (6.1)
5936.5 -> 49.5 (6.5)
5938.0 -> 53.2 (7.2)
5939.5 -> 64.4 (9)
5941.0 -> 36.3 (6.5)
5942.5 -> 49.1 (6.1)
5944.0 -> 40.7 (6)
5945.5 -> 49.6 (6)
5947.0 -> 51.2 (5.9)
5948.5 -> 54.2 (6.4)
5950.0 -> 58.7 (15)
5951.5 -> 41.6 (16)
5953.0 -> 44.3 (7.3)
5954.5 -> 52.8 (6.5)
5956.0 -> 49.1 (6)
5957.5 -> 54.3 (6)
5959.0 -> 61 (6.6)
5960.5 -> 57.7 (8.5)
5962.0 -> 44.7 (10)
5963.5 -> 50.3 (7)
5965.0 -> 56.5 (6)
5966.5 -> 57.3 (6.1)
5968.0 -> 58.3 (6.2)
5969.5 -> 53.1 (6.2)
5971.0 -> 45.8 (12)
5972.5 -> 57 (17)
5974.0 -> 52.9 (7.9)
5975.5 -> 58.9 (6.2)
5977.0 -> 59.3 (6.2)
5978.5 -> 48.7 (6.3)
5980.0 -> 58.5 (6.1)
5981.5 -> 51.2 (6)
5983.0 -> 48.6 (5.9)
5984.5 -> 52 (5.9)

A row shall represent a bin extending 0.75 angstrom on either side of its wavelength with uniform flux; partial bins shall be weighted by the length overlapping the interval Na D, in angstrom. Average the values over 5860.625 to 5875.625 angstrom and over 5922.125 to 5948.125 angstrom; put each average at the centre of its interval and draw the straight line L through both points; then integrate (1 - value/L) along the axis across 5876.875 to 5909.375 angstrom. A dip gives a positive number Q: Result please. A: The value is 0.7 angstrom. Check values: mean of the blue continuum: 51.5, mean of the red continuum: 51.3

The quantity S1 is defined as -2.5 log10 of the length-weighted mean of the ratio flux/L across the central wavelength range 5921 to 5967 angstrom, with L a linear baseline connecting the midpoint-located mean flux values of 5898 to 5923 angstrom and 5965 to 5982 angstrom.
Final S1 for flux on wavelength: 0.04 mag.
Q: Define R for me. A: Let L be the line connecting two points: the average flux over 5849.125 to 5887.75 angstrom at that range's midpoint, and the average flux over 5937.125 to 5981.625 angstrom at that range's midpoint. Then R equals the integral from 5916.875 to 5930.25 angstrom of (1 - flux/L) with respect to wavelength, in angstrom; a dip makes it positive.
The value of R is -1.96 angstrom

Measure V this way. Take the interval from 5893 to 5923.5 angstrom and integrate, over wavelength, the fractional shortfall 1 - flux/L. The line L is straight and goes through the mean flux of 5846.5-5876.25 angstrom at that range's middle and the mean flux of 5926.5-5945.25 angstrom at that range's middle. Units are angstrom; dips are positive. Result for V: -1.9 angstrom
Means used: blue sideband 51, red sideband 48.7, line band 52.6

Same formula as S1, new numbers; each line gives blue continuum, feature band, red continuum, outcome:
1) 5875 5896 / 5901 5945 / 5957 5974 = -0.01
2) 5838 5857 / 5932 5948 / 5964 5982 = 0.07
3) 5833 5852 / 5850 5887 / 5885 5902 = -0.08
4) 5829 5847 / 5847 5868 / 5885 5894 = -0.09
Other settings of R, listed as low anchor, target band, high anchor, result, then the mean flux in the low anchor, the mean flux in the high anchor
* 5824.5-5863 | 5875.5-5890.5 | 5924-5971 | -0.6 angstrom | 48.5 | 51.9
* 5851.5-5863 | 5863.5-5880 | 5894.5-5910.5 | -0.4 angstrom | 49.8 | 51.4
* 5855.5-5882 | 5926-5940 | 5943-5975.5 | 0.1 angstrom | 52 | 52.1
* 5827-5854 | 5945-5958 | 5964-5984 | 0.6 angstrom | 47.3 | 54.2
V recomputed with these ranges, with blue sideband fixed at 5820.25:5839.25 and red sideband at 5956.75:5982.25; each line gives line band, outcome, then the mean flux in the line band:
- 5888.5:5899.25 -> 1.1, 46.7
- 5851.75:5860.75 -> 0.2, 49.4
